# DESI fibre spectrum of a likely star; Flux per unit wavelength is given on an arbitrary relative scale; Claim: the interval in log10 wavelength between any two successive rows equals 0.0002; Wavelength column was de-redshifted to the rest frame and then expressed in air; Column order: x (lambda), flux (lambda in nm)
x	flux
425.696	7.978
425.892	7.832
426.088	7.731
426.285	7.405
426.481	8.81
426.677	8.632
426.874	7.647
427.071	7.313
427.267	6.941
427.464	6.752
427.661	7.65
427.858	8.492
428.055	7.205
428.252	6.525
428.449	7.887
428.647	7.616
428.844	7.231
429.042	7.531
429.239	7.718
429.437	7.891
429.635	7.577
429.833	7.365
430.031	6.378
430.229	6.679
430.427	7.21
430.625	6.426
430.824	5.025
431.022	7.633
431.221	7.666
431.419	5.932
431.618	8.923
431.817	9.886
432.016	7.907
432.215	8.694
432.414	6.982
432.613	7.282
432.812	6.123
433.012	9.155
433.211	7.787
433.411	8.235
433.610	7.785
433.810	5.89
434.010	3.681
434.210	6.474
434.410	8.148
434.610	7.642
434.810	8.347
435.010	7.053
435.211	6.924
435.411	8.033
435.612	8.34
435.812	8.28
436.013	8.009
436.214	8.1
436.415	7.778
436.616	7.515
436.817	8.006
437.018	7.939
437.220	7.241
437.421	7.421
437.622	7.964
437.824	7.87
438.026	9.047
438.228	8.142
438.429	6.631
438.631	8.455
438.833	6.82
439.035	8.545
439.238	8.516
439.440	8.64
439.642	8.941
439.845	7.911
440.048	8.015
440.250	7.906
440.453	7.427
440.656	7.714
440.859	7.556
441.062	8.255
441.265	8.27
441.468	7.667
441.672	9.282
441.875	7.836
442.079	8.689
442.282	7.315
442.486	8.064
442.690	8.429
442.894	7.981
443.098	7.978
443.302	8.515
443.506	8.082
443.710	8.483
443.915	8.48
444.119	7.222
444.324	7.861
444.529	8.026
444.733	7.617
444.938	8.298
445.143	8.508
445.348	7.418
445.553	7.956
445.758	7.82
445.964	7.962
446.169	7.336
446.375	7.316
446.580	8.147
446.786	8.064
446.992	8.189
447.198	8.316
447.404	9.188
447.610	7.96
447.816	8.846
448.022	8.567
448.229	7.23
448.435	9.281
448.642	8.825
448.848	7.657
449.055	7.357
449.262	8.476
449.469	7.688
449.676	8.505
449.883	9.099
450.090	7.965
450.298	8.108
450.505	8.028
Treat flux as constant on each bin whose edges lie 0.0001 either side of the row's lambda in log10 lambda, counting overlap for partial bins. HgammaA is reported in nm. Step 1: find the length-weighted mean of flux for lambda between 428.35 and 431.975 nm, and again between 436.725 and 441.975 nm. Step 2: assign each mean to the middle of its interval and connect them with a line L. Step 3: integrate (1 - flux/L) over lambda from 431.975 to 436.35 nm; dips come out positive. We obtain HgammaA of 0.09 nm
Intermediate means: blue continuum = 7.37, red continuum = 8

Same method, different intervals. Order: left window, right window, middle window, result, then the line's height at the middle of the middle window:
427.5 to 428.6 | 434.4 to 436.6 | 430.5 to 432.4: 0.03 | 7.67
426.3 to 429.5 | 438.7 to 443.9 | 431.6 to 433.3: -0.06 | 7.78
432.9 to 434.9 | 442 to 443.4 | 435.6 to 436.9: -0.08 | 7.52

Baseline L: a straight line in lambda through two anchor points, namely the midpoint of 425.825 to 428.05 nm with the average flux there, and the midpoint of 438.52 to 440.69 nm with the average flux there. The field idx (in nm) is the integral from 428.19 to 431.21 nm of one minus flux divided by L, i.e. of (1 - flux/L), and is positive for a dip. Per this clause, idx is 0.26 nm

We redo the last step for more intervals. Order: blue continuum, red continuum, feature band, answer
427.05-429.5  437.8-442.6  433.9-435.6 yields 0.15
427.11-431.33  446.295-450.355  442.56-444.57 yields -0.03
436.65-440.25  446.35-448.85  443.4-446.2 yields 0.10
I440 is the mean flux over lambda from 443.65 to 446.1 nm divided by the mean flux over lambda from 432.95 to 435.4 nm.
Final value 1.1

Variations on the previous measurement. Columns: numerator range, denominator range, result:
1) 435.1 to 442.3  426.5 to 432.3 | 1.07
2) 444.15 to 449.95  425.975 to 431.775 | 1.10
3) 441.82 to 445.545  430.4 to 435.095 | 1.10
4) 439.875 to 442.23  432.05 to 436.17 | 1.08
